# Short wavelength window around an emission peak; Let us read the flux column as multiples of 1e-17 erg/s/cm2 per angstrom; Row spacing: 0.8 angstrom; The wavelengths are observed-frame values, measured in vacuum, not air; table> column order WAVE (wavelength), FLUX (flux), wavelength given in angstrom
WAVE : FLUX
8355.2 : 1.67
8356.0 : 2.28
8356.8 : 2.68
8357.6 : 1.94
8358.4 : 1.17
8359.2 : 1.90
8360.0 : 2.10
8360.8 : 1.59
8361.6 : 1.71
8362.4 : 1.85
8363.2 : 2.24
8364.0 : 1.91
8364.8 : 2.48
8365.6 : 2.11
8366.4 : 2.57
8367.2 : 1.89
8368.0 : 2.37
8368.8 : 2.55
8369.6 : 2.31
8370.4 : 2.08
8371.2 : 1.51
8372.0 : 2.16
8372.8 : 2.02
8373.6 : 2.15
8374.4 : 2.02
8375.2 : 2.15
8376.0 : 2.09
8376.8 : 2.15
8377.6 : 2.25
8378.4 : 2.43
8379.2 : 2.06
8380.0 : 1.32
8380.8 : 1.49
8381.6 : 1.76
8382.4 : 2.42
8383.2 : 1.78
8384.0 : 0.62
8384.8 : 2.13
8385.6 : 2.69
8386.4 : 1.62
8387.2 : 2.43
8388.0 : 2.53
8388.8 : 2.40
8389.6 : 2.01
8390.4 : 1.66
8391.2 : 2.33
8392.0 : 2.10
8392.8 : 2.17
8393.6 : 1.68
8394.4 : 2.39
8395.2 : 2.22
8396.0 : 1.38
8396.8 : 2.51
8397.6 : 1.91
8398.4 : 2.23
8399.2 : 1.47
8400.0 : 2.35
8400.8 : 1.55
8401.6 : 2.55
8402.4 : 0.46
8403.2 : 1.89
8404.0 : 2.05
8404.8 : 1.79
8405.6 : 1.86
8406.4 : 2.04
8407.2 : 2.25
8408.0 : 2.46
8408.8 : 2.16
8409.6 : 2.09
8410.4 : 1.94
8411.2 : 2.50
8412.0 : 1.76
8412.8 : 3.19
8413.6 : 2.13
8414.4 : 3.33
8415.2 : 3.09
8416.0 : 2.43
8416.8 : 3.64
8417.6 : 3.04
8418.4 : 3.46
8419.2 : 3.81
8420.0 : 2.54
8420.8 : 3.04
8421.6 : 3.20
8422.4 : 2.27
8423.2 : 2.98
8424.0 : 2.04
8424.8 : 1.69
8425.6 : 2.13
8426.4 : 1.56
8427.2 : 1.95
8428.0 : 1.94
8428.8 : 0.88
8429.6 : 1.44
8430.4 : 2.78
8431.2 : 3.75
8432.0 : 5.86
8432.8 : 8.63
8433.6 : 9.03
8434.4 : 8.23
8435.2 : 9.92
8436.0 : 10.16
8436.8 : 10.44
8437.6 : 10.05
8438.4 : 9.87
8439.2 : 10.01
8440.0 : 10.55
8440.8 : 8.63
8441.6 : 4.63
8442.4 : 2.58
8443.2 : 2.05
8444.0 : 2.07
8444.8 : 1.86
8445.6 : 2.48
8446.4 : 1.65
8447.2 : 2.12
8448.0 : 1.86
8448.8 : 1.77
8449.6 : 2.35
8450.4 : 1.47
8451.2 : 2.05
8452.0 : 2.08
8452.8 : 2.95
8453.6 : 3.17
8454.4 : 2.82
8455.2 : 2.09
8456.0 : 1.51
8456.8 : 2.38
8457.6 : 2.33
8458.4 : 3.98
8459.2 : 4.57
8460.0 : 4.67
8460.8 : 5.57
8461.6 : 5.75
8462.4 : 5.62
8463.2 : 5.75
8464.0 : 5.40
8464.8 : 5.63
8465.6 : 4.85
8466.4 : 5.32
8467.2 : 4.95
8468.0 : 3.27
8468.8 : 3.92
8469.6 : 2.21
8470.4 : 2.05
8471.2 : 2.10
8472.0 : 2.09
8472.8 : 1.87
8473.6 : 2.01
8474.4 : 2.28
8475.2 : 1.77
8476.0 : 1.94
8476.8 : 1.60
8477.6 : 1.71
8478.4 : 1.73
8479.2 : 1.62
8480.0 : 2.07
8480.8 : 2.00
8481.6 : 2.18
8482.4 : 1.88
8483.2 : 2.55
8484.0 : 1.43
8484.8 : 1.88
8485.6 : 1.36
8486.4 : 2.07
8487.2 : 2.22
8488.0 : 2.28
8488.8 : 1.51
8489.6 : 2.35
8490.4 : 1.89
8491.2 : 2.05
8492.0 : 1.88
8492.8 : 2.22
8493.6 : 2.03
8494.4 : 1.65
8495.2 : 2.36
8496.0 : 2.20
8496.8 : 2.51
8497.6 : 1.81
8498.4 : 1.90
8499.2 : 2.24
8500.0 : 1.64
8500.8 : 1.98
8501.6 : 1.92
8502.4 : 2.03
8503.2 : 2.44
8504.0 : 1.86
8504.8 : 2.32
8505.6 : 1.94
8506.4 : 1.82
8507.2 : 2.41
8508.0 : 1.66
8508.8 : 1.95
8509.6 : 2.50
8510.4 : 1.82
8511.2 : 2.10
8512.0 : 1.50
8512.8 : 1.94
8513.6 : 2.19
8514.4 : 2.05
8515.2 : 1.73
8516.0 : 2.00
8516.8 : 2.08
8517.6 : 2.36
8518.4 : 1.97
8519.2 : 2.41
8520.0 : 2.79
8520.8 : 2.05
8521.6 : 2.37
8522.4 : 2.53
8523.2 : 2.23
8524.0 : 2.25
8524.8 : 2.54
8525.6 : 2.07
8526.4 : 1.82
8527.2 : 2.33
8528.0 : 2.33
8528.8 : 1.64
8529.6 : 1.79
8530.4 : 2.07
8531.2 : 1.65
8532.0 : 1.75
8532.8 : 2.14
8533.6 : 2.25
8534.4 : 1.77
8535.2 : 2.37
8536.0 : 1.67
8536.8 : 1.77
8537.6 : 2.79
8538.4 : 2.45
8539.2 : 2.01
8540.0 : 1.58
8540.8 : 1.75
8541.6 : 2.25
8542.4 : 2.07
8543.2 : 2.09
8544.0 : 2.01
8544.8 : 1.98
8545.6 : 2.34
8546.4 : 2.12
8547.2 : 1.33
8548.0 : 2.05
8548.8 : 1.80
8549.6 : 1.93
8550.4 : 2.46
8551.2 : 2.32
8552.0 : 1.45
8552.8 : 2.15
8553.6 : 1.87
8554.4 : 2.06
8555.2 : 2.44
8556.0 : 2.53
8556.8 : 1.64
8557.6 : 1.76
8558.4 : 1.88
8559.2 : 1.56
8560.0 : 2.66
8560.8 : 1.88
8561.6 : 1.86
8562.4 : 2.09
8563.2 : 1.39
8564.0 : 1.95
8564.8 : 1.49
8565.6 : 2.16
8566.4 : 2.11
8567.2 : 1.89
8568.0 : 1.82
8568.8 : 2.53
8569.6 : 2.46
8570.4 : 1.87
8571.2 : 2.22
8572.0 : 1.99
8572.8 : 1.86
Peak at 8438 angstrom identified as H-alpha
